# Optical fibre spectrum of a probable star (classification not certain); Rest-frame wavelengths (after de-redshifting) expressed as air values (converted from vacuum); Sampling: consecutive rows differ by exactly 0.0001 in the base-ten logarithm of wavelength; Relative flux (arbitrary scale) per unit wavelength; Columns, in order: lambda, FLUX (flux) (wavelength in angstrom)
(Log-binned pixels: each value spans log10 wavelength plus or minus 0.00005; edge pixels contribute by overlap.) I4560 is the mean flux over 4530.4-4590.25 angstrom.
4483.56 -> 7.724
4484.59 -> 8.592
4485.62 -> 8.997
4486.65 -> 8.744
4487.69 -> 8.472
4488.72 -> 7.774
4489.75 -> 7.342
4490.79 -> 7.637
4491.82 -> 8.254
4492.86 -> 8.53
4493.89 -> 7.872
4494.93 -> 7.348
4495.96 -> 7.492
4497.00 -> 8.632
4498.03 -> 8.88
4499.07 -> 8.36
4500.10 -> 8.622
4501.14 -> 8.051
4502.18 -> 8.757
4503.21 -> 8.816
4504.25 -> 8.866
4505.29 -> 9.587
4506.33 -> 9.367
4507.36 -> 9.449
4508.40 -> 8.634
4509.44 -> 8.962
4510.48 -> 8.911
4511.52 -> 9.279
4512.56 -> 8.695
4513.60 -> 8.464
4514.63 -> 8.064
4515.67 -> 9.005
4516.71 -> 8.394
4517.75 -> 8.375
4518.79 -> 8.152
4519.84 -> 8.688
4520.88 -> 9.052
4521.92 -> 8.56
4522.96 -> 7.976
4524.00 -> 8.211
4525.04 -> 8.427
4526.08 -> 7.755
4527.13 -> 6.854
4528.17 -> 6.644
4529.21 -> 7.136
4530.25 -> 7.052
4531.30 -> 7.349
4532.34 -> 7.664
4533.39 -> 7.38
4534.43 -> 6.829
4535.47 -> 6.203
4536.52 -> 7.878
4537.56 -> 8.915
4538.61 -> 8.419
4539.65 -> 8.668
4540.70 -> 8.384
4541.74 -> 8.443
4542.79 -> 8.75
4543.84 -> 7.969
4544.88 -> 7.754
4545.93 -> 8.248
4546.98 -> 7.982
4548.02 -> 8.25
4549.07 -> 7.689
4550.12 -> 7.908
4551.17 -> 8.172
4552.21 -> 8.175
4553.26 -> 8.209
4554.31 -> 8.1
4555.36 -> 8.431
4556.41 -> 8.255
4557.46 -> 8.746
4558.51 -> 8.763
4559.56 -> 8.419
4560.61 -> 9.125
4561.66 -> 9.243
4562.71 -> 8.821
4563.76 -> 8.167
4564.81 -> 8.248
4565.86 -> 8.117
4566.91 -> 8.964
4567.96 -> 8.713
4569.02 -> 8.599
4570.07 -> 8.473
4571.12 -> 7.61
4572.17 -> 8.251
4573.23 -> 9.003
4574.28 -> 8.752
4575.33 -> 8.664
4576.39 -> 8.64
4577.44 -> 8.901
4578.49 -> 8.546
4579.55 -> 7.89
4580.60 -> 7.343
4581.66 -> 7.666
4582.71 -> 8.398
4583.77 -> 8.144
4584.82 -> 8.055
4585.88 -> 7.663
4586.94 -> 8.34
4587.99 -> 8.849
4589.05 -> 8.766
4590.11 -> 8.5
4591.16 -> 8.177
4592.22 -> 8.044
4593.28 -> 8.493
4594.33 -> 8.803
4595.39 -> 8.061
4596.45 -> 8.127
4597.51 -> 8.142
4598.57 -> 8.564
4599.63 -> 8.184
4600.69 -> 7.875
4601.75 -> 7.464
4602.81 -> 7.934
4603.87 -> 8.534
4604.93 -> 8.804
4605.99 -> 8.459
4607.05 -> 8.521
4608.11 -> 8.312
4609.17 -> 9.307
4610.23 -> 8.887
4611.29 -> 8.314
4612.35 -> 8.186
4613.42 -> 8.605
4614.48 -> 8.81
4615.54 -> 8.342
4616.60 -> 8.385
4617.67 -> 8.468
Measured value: 8.24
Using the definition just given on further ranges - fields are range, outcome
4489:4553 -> 8.2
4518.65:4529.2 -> 7.98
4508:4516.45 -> 8.74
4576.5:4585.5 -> 8.14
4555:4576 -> 8.57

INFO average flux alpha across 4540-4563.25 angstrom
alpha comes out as 8.36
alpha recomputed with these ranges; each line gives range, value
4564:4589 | 8.35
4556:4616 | 8.41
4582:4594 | 8.31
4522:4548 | 7.81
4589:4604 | 8.22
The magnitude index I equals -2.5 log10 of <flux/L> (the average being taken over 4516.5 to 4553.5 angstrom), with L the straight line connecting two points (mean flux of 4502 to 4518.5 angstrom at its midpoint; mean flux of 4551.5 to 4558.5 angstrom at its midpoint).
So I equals 0.081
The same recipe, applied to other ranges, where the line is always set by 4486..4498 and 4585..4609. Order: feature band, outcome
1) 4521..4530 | 0.05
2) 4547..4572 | -0.02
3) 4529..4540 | 0.08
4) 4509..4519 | -0.07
